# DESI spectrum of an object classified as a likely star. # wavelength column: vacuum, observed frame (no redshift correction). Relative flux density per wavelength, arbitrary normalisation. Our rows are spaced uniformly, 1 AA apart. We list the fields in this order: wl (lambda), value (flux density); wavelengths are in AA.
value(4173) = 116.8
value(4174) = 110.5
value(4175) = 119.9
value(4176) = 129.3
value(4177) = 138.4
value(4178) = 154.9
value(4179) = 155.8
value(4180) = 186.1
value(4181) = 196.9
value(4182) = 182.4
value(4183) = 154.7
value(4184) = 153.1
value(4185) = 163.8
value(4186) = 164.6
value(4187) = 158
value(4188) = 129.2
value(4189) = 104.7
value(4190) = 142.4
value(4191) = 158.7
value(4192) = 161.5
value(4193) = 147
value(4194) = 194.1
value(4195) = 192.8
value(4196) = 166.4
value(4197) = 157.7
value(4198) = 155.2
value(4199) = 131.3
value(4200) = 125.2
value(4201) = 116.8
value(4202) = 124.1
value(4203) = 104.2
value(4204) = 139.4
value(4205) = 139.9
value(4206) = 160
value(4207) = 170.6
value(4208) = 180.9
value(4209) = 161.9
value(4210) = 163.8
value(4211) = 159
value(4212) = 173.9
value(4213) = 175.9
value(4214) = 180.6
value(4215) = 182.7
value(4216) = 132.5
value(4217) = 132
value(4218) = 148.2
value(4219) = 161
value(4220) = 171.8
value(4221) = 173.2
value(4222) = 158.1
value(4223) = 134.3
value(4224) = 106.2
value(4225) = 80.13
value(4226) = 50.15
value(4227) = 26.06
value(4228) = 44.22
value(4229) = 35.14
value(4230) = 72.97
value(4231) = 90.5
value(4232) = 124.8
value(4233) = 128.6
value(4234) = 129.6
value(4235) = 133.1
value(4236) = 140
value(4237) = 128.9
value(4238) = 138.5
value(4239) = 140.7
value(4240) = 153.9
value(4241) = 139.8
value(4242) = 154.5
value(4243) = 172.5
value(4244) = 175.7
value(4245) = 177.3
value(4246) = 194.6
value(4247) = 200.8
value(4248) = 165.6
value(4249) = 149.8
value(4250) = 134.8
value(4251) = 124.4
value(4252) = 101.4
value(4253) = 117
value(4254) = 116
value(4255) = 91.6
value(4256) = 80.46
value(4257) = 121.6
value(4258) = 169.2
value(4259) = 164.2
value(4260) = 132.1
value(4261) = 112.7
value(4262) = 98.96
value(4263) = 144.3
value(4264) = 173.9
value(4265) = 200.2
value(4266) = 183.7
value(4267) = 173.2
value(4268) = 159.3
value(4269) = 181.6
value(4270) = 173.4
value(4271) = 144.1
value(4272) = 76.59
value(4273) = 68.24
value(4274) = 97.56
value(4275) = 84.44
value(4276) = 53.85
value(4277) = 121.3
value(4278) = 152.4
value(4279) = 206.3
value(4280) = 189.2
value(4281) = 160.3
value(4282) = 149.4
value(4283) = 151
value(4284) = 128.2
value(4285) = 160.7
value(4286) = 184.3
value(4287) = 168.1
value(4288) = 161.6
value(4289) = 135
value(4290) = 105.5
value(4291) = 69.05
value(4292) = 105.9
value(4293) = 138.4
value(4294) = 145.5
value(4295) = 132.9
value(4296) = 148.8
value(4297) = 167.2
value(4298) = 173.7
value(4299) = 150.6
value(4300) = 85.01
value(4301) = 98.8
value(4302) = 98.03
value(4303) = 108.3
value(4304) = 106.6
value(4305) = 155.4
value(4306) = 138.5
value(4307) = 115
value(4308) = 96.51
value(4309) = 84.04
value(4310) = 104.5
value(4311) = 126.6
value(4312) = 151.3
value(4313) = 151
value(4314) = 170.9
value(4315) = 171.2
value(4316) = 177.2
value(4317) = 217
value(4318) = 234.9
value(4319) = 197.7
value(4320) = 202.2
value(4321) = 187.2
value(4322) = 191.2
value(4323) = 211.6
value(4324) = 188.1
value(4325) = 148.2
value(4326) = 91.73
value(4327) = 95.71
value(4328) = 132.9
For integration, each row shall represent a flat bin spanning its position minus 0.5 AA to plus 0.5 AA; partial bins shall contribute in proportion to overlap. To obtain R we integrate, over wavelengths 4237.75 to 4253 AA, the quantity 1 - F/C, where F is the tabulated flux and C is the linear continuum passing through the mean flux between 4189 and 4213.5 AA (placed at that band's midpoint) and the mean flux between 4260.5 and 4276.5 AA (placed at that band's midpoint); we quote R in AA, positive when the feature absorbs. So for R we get -1.5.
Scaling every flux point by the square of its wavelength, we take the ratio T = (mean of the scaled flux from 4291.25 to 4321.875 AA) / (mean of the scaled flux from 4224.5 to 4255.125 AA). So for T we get 1.20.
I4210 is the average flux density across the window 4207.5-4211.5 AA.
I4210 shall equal 166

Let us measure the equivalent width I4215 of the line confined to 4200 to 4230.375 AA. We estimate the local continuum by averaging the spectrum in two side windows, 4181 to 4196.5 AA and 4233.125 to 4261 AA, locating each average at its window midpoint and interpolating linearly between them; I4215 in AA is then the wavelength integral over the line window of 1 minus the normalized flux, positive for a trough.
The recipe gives 3.96 AA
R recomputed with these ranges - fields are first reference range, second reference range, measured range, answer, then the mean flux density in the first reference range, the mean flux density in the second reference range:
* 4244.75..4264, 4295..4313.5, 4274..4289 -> -1.7 AA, 137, 126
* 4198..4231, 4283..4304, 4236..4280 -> -3.0 AA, 131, 133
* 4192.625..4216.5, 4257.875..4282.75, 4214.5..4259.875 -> 5.7 AA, 156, 143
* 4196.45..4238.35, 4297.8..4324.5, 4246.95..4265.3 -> 0.7 AA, 132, 151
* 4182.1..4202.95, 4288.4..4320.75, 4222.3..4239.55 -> 5.3 AA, 150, 140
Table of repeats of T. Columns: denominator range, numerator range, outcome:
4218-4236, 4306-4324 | 1.57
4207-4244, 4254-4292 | 1.05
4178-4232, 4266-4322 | 1.05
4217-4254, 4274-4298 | 1.10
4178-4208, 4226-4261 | 0.85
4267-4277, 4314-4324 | 1.70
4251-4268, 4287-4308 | 0.95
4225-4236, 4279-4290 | 1.89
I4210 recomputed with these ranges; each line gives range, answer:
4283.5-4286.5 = 158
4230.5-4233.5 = 115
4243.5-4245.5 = 176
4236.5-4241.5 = 140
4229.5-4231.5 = 81.7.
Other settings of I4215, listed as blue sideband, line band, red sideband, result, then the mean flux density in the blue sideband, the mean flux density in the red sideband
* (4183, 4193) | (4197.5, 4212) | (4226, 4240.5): -1.6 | 149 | 104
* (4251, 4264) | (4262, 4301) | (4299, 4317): -4.8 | 123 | 129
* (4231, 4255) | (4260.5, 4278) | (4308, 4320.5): 2.0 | 143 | 163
